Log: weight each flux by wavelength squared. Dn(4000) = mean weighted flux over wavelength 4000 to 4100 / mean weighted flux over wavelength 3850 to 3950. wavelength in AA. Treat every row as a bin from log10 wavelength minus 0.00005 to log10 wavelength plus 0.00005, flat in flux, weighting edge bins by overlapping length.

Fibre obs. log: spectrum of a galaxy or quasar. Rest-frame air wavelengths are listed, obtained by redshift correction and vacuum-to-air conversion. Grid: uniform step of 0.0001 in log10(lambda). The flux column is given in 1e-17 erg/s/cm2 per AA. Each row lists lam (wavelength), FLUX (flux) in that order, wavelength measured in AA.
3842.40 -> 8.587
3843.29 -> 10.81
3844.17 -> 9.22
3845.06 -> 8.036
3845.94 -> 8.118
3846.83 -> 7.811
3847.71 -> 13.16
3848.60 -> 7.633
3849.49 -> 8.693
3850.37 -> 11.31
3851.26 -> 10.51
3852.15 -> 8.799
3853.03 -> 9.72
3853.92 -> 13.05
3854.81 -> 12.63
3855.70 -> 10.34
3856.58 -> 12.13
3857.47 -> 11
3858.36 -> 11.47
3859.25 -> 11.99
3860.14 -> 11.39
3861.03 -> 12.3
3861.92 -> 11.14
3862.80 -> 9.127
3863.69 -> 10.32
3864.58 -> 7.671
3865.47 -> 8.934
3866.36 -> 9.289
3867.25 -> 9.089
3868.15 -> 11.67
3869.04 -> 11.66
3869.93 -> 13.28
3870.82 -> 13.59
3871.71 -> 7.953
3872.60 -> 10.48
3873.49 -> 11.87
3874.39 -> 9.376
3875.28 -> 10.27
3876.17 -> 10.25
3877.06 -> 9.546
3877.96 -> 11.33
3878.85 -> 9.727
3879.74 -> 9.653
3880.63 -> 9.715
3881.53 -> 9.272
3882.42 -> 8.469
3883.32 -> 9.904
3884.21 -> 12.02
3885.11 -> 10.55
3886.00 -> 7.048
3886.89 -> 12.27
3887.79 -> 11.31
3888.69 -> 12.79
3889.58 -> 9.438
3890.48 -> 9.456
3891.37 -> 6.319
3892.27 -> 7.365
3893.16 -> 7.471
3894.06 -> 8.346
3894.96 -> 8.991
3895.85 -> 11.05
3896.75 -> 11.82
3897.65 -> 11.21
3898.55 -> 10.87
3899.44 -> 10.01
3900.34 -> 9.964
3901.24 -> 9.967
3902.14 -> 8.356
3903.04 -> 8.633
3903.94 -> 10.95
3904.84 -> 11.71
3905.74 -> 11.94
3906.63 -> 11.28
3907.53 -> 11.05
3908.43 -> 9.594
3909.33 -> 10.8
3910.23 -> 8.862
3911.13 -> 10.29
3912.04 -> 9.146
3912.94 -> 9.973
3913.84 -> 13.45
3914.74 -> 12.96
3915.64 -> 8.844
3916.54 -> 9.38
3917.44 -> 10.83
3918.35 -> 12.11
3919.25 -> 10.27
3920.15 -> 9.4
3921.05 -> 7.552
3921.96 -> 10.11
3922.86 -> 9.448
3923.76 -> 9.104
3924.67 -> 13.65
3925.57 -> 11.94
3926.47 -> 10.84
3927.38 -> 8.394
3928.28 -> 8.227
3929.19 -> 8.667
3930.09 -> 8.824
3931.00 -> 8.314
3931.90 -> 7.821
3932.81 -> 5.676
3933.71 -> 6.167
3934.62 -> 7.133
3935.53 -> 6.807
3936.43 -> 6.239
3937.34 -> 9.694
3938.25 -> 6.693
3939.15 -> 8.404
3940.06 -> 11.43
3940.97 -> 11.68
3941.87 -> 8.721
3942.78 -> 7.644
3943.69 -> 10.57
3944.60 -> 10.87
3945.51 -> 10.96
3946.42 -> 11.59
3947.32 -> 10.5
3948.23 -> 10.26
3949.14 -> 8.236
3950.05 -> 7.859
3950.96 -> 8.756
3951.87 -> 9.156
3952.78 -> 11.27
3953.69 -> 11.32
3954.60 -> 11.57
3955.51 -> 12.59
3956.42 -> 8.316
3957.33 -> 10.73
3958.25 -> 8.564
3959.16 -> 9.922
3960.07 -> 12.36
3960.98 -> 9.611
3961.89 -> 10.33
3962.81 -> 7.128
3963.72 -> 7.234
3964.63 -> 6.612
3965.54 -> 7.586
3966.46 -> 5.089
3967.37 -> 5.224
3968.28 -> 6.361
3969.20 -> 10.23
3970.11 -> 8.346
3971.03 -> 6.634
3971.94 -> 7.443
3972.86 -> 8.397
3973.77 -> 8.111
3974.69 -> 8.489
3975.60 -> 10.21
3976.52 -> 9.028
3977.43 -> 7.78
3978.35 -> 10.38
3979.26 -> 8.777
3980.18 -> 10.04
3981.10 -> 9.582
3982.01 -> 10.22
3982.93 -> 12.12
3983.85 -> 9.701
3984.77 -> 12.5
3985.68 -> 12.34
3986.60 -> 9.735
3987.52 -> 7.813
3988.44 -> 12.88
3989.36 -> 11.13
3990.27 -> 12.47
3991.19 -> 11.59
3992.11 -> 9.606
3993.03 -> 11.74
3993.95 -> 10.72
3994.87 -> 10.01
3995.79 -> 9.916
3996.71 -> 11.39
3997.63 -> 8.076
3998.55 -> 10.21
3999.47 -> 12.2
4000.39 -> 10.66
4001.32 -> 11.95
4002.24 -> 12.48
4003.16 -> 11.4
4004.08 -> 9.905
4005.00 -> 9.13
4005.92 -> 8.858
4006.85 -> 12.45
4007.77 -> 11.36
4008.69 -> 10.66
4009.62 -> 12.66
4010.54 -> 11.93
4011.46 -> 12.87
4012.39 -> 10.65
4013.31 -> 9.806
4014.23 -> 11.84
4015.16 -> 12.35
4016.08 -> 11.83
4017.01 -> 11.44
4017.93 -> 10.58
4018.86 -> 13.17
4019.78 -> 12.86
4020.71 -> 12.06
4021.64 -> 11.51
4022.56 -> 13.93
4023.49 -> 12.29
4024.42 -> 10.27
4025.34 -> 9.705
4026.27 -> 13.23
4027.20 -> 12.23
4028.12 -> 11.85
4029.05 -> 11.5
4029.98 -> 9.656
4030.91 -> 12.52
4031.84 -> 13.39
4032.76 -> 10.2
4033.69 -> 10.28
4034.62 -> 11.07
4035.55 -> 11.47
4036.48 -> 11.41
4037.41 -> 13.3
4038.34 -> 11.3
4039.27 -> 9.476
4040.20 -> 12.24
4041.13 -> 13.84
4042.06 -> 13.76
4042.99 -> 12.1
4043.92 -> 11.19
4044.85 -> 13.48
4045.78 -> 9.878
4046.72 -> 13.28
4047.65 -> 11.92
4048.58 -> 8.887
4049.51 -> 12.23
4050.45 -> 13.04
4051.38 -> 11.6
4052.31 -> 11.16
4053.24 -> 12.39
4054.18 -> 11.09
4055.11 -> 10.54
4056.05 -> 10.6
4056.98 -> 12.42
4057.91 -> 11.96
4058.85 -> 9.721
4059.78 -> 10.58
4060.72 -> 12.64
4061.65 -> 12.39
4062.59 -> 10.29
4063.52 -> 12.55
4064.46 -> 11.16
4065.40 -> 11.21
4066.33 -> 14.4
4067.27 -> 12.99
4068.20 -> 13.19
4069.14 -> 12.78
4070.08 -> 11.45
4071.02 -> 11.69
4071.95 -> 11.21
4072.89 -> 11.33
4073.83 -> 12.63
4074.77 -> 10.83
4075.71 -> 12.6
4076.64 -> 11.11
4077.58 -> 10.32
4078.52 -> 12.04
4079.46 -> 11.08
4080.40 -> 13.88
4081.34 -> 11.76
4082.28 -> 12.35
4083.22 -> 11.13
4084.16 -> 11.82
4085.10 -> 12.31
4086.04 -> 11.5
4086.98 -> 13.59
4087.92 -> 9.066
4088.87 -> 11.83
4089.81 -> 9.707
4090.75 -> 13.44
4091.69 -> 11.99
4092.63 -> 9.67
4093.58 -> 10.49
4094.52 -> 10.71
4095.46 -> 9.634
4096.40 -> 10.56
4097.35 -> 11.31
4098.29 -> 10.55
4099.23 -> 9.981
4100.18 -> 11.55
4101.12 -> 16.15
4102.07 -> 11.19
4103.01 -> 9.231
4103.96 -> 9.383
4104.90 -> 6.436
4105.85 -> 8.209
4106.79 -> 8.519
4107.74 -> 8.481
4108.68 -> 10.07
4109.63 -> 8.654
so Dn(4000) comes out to 1.25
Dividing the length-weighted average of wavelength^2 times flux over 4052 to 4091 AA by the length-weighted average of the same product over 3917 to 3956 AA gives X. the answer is 1.32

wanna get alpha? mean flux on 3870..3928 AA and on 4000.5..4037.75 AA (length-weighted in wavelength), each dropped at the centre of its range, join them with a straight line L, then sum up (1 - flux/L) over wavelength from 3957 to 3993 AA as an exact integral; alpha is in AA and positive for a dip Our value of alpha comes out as 5.6 AA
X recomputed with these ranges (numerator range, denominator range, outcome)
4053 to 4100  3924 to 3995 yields 1.30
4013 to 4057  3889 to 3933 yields 1.27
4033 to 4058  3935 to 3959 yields 1.27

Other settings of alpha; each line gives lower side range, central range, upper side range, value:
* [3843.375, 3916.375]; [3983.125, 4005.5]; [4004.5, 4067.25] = 0.9 AA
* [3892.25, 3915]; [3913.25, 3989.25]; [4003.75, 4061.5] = 9.7 AA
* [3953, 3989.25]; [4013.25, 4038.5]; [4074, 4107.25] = -4.1 AA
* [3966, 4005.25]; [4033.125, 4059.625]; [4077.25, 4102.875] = -2.1 AA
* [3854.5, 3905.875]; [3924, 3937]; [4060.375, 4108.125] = 2.5 AA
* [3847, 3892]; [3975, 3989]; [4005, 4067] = 1.3 AA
